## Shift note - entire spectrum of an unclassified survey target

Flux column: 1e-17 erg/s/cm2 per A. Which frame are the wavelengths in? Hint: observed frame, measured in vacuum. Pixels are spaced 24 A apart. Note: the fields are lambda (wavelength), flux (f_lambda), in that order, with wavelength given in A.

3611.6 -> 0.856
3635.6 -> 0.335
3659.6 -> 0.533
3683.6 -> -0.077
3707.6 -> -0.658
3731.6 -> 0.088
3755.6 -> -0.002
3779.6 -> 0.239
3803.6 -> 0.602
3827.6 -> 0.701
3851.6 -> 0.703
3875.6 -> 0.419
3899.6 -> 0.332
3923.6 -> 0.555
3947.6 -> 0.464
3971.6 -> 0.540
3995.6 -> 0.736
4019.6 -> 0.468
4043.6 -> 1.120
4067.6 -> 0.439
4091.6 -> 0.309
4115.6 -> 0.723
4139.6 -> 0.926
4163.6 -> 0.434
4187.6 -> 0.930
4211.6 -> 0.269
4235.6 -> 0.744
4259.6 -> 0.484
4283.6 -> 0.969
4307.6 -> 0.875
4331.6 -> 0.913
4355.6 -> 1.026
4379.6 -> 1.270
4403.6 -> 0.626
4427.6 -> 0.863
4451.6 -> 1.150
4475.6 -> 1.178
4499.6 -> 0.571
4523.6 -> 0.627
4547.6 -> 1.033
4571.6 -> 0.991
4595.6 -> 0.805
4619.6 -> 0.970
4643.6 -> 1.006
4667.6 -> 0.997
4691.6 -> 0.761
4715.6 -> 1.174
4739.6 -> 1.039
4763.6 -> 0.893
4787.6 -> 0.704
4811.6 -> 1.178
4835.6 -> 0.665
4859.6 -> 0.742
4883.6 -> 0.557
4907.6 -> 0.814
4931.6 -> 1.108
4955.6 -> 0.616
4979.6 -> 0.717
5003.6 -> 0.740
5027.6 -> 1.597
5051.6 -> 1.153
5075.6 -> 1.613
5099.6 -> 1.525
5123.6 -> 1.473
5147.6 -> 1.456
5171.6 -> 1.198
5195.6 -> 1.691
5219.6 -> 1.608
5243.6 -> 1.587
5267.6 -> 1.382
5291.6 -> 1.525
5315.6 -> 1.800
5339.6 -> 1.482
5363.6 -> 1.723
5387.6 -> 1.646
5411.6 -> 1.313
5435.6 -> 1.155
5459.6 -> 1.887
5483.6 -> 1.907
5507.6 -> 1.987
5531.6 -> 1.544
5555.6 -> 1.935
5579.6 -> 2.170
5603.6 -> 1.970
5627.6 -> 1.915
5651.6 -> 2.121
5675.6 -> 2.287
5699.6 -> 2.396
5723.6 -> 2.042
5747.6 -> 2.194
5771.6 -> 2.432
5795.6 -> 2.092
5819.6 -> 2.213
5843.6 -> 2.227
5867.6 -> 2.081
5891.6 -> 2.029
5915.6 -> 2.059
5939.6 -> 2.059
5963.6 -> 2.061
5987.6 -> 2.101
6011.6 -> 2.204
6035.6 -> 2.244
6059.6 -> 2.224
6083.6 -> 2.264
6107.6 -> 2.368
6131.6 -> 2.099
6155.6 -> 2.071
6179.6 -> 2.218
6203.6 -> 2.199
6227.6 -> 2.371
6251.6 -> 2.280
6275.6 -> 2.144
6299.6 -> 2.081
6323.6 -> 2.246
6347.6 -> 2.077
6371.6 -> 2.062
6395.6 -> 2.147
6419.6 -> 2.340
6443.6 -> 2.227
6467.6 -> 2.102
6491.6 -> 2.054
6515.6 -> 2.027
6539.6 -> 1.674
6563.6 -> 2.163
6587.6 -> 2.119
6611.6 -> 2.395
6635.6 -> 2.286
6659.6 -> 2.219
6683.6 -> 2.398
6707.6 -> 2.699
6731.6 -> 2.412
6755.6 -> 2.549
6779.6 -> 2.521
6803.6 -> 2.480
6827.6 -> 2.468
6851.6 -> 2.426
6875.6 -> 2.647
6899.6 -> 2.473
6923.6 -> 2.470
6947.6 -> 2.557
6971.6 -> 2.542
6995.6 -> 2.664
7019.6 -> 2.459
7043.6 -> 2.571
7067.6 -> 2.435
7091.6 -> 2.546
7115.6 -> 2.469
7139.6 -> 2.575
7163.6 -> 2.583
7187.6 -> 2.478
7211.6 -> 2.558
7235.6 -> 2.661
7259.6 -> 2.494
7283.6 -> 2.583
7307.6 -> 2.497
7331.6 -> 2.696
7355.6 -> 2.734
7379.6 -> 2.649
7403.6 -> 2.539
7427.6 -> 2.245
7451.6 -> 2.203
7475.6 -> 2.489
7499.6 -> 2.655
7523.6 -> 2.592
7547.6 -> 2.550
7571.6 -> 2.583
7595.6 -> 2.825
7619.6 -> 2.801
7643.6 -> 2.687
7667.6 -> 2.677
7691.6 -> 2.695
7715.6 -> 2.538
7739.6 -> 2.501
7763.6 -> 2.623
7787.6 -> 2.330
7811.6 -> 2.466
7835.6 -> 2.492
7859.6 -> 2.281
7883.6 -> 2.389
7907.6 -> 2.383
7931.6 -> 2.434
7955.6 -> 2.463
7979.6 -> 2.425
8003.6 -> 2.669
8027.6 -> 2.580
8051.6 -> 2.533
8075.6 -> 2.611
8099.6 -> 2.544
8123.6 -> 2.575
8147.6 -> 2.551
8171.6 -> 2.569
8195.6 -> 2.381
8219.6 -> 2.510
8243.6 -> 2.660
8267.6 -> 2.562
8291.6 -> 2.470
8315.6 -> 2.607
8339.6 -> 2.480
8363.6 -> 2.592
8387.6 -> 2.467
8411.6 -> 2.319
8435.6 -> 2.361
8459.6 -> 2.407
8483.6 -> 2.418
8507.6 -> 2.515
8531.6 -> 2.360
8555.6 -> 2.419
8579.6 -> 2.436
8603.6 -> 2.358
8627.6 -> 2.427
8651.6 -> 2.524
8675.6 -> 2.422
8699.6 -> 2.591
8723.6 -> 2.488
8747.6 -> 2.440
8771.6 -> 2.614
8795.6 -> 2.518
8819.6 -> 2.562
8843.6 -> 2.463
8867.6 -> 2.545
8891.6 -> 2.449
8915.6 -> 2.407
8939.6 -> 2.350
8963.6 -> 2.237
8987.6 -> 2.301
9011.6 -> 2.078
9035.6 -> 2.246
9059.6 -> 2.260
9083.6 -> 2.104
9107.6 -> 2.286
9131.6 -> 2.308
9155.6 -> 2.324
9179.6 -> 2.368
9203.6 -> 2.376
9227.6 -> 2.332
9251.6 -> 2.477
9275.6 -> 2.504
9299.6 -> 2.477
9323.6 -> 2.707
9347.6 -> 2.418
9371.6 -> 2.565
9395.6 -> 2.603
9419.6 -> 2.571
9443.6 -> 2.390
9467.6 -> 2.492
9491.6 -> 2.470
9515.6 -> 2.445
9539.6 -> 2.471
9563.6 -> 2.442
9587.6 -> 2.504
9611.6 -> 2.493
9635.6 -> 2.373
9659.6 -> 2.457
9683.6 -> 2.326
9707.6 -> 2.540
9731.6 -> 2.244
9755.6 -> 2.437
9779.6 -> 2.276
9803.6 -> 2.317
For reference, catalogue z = 0.262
